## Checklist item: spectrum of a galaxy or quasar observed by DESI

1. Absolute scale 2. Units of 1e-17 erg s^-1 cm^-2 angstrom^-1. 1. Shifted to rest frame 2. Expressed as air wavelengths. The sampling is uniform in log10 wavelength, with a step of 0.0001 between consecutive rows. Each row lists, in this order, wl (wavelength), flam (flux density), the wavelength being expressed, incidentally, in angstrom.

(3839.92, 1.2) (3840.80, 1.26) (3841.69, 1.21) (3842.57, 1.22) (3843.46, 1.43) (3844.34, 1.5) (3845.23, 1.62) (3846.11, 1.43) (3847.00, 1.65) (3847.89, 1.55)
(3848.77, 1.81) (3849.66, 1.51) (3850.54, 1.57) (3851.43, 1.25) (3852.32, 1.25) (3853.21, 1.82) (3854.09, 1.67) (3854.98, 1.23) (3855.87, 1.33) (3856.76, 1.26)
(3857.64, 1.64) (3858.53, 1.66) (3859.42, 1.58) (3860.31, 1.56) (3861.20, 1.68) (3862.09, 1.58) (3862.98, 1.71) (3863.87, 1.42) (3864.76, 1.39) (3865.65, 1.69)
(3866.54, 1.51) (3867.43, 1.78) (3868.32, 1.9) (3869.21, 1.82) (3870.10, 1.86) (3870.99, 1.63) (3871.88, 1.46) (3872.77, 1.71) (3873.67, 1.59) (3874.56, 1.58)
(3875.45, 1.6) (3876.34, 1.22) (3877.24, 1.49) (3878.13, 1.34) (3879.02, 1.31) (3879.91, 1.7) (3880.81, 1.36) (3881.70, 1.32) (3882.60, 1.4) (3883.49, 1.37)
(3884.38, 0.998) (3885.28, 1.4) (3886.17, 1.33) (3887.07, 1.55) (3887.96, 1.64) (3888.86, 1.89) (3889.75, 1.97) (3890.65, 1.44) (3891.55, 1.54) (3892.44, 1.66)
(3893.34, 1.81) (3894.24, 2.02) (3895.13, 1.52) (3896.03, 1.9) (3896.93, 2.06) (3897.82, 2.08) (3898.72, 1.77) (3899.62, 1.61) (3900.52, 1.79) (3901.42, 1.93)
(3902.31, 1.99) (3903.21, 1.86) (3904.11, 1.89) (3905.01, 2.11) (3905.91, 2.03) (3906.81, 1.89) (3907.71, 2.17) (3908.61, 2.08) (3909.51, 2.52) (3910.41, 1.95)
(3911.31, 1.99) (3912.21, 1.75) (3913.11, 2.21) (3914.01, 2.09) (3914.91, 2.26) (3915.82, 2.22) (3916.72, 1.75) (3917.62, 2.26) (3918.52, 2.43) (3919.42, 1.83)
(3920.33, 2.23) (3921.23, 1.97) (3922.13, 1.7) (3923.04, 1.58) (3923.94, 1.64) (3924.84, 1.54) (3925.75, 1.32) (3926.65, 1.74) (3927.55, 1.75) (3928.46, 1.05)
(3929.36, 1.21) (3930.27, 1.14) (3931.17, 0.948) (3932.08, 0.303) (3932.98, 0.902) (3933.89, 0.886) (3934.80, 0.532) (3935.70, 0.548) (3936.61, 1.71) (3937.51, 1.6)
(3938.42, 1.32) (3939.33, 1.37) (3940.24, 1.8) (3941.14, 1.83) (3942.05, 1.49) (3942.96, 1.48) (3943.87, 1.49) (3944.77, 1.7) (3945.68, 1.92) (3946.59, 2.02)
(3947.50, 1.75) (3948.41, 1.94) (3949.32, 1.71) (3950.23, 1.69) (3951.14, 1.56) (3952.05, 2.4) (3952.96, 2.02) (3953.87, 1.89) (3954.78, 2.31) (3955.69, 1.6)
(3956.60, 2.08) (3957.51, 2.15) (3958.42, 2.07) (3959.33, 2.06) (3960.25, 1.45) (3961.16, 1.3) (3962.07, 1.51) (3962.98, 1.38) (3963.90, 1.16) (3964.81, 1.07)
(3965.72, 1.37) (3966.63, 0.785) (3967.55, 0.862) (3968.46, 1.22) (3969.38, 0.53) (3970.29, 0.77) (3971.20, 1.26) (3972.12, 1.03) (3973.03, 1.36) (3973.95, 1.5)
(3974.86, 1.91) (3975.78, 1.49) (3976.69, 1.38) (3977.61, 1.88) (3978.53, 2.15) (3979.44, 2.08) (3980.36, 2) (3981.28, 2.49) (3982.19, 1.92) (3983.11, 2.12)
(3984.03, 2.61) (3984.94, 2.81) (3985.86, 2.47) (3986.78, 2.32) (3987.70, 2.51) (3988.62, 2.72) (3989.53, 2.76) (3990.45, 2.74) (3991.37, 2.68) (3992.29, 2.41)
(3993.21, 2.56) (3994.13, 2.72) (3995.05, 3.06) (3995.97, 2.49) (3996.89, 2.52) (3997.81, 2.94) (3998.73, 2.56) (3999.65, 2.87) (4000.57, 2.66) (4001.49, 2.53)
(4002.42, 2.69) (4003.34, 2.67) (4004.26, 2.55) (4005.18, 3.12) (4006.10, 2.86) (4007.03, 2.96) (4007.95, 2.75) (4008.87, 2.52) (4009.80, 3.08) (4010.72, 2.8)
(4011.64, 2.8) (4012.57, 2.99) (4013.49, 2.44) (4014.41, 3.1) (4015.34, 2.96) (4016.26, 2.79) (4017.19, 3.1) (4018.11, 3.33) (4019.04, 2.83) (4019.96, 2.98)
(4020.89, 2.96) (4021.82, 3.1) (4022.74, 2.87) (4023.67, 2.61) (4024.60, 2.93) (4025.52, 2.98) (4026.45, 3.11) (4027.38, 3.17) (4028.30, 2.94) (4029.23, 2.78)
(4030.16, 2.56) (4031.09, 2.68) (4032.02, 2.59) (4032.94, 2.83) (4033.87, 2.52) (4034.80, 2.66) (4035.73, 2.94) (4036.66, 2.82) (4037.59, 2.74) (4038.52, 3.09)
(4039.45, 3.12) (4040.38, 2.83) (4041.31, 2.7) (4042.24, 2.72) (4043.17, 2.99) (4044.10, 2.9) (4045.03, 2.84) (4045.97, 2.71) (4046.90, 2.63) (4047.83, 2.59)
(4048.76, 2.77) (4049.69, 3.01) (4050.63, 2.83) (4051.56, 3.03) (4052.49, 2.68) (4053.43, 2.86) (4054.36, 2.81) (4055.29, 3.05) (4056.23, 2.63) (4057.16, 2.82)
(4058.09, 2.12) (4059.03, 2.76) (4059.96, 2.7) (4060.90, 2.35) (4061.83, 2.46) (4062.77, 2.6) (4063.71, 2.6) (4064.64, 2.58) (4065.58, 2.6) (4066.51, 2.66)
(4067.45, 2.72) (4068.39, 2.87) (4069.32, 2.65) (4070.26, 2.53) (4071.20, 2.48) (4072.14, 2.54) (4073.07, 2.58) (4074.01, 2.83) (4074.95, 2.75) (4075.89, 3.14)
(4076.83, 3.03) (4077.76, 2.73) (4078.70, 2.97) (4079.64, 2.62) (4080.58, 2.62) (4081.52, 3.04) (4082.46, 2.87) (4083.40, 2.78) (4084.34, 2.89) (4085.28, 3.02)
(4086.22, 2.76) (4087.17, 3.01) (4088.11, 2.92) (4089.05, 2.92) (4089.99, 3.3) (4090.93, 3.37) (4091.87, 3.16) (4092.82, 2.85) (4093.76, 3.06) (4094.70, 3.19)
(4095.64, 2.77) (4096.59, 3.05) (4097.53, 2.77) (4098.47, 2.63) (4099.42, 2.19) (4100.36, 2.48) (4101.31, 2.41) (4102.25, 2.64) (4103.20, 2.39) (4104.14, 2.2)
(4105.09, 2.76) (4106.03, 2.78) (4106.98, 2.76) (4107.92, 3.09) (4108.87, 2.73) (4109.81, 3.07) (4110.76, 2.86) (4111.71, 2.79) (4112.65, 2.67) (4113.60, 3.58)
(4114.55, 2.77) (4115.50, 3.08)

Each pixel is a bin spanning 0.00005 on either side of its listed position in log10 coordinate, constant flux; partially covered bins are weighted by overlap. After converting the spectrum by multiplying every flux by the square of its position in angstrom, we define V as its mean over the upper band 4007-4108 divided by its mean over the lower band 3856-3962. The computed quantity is 1.8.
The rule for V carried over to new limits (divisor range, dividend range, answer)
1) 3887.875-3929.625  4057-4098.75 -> 1.63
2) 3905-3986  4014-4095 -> 1.78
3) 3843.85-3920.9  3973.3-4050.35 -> 1.67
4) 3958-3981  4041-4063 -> 1.99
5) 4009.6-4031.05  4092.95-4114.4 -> 0.99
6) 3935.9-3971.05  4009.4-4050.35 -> 1.88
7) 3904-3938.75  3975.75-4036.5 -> 1.68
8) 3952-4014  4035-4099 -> 1.36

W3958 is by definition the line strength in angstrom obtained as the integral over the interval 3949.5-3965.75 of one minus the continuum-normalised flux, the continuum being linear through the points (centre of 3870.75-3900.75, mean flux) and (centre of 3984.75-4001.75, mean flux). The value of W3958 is 3.9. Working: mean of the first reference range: 1.59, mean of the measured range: 1.74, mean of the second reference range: 2.65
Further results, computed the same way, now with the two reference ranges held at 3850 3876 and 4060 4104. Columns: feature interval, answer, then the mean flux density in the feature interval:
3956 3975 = 6.80 angstrom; 1.37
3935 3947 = 2.79 angstrom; 1.54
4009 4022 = -2.86 angstrom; 2.93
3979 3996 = -1.86 angstrom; 2.5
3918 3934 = 3.69 angstrom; 1.47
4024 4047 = -2.95 angstrom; 2.83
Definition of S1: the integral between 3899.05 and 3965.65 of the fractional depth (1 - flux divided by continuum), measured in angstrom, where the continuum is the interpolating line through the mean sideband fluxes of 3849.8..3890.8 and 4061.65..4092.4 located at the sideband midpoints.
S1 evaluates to 6.9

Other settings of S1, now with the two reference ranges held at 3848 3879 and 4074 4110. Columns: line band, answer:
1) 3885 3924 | -2.4 angstrom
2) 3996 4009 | -2.2 angstrom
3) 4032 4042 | -1.1 angstrom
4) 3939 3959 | 2.0 angstrom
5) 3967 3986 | 4.4 angstrom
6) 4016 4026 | -2.1 angstrom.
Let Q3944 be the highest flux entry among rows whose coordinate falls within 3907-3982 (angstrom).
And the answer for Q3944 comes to 2.52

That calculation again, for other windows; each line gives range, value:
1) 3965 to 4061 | 3.33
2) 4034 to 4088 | 3.14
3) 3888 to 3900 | 2.08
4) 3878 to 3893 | 1.97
